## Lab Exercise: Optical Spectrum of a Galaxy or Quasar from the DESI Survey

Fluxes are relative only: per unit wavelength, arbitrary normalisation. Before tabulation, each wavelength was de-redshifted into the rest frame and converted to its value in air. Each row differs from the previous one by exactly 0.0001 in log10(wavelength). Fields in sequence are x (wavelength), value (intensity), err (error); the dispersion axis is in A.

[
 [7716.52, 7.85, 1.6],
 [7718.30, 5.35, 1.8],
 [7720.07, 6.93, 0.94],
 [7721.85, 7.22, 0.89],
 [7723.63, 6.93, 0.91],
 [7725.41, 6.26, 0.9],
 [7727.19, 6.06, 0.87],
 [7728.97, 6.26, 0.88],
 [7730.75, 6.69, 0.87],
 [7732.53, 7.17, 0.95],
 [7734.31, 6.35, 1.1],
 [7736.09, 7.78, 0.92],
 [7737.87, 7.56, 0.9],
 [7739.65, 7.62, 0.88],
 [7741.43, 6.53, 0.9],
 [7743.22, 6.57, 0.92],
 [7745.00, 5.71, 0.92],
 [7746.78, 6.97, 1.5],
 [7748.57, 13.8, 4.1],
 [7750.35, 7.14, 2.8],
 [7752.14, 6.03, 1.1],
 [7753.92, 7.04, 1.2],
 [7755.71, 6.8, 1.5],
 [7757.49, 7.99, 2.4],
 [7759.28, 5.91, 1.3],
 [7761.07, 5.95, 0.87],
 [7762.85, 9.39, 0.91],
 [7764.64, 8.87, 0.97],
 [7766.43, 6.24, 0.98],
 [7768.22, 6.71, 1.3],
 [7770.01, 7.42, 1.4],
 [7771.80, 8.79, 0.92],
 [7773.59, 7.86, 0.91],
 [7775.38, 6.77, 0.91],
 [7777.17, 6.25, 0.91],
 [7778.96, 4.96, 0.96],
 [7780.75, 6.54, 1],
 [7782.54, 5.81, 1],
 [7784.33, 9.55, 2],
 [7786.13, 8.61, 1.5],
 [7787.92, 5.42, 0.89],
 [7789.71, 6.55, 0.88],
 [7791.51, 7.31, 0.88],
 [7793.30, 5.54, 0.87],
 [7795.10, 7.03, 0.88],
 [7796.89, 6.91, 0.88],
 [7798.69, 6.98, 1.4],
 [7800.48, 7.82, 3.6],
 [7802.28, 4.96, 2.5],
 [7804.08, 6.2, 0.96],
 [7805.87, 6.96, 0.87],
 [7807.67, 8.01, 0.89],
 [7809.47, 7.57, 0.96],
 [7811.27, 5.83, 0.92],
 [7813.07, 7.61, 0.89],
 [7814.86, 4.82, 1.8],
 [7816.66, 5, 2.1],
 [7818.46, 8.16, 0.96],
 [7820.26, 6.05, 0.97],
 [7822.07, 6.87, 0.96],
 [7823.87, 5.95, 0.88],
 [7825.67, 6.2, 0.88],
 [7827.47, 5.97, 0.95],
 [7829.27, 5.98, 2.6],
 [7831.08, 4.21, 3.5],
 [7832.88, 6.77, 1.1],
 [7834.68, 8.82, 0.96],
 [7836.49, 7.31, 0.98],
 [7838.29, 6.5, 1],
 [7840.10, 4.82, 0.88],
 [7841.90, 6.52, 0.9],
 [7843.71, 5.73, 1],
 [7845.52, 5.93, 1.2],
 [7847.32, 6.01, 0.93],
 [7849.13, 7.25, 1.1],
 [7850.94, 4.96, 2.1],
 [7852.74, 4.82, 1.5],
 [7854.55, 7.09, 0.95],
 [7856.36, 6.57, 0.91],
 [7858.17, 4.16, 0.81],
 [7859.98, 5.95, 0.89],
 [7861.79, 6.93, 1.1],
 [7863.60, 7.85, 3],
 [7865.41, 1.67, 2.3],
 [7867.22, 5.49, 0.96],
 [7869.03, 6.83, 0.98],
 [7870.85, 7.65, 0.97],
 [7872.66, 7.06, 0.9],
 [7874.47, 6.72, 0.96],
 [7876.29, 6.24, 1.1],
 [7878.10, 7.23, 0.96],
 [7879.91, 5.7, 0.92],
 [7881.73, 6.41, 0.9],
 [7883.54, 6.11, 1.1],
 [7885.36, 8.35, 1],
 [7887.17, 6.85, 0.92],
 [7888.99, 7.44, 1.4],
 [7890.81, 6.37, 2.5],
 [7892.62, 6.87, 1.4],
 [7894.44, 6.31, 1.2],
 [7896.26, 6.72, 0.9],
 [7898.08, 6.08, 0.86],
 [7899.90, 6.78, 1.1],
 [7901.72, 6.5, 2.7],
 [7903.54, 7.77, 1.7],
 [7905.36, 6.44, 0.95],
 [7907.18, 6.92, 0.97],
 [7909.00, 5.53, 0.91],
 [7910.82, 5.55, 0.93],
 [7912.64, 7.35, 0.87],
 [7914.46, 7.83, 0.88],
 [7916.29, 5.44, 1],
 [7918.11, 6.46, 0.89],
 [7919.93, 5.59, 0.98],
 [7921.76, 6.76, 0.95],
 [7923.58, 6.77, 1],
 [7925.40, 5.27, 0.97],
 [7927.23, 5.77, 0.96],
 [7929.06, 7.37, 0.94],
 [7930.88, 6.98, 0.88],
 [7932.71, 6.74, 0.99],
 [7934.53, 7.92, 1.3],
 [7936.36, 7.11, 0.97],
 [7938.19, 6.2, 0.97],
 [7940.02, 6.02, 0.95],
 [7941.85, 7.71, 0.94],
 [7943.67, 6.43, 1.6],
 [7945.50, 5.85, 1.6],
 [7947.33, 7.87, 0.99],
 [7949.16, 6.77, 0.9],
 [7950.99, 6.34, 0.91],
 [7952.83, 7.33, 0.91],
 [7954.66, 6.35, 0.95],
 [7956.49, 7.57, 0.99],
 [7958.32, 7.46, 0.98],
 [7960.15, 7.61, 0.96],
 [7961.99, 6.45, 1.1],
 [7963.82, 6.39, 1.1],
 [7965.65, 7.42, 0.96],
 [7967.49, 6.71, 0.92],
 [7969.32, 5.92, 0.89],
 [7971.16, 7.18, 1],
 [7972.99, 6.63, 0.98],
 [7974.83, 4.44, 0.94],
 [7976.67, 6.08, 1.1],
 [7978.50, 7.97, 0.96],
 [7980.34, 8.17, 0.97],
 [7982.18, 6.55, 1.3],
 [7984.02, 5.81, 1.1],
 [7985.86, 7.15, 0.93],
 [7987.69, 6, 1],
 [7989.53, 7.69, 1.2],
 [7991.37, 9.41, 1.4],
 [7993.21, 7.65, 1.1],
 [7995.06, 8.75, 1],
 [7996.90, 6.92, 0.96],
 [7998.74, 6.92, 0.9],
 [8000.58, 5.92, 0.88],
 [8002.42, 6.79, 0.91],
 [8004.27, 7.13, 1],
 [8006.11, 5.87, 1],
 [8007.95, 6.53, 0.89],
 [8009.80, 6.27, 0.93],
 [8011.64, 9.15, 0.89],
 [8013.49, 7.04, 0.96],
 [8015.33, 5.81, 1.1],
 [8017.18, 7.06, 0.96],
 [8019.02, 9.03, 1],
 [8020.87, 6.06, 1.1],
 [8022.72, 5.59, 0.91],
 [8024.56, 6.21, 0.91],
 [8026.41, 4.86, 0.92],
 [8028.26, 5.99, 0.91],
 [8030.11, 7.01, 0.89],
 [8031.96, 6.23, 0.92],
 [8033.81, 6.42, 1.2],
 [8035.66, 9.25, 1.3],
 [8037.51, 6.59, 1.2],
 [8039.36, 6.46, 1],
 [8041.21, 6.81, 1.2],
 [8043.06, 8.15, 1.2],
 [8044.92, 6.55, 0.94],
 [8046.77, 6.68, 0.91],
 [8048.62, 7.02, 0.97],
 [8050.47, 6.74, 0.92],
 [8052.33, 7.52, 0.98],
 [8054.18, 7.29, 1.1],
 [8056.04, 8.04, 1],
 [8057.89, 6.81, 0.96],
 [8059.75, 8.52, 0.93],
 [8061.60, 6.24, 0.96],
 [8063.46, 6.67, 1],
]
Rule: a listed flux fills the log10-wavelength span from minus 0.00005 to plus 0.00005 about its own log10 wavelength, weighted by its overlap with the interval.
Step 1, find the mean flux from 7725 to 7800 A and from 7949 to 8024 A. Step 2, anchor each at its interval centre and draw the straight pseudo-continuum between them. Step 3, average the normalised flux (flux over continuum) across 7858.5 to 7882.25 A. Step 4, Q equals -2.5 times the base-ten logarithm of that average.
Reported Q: 0.13 mag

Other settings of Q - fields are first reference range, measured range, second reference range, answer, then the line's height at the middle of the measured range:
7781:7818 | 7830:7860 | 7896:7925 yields 0.10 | 6.64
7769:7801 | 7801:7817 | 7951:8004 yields 0.09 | 6.99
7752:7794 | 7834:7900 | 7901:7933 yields 0.05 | 6.69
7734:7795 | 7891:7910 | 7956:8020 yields 0.08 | 7.08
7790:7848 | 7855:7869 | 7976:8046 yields 0.16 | 6.56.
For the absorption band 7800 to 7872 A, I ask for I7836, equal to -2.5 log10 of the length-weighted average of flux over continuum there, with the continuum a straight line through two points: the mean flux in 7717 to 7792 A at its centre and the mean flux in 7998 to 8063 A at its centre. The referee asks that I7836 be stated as 0.13 mag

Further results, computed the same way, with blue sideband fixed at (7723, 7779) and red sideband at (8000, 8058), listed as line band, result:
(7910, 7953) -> 0.052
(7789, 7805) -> 0.084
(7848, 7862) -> 0.190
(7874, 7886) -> 0.061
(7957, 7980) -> 0.028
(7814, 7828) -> 0.157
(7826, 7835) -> 0.147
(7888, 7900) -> 0.058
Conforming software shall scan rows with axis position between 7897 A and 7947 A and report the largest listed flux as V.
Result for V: 7.92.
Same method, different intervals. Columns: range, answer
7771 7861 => 9.55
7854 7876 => 7.85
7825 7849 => 8.82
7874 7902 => 8.35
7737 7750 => 13.8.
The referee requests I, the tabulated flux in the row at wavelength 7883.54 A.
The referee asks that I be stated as 6.11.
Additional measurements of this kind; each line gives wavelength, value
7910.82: 5.55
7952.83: 7.33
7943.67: 6.43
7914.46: 7.83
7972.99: 6.63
